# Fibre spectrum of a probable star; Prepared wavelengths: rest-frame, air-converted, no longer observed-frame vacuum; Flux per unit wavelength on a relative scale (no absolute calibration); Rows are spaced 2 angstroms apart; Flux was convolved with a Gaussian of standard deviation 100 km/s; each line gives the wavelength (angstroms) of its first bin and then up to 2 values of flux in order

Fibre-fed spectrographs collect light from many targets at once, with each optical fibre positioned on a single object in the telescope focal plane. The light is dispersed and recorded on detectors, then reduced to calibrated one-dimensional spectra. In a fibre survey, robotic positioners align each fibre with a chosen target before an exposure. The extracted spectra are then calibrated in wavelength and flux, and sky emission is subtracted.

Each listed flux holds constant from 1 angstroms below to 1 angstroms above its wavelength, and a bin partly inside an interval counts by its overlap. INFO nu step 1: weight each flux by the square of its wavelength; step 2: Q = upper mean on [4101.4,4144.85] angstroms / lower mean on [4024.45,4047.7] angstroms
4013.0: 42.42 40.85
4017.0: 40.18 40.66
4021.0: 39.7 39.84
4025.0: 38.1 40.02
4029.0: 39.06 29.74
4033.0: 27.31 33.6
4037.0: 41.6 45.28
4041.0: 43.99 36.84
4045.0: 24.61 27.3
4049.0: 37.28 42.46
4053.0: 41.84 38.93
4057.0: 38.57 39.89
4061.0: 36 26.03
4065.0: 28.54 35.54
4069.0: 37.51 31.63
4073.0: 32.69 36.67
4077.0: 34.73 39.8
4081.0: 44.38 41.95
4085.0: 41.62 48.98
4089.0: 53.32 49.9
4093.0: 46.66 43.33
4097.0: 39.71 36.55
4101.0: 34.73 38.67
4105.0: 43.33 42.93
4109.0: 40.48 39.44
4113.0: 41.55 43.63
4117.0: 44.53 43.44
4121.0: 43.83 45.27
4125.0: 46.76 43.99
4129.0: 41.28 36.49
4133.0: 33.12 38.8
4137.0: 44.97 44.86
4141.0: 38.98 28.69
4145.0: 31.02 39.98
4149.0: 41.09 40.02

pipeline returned 1.20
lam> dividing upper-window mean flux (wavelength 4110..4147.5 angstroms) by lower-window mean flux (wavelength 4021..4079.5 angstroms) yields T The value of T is 1.12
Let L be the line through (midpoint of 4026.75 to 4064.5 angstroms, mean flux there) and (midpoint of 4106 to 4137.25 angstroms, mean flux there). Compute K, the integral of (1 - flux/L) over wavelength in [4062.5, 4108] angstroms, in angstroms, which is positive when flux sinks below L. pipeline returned -0.58 angstroms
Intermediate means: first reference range 36.2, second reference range 41.8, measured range 39.7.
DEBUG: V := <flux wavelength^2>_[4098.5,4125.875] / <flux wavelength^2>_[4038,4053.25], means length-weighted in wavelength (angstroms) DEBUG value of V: 1.16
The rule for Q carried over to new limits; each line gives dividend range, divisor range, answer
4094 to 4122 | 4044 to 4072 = 1.21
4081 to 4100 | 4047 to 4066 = 1.26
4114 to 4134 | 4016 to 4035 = 1.20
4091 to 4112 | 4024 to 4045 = 1.15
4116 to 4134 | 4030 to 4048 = 1.27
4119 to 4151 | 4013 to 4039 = 1.11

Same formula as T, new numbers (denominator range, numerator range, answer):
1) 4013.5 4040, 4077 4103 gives 1.12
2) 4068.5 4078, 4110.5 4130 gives 1.26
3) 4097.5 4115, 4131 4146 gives 0.93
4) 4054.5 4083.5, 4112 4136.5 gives 1.16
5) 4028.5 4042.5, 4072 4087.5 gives 1.07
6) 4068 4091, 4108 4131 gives 1.05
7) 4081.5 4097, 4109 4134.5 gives 0.91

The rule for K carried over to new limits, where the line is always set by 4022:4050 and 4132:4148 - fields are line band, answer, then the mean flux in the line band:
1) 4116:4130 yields -2.6 angstroms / 44.2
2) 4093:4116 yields -2.3 angstroms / 40.7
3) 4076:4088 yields -1.7 angstroms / 41.9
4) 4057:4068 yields 0.8 angstroms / 33.7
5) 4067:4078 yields 0.6 angstroms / 34.7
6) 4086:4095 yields -3.0 angstroms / 49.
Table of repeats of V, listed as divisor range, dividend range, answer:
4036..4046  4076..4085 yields 1.07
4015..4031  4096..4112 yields 1.05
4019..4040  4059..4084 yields 0.97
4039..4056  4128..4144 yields 1.08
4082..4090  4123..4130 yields 0.97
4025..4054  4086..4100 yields 1.28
